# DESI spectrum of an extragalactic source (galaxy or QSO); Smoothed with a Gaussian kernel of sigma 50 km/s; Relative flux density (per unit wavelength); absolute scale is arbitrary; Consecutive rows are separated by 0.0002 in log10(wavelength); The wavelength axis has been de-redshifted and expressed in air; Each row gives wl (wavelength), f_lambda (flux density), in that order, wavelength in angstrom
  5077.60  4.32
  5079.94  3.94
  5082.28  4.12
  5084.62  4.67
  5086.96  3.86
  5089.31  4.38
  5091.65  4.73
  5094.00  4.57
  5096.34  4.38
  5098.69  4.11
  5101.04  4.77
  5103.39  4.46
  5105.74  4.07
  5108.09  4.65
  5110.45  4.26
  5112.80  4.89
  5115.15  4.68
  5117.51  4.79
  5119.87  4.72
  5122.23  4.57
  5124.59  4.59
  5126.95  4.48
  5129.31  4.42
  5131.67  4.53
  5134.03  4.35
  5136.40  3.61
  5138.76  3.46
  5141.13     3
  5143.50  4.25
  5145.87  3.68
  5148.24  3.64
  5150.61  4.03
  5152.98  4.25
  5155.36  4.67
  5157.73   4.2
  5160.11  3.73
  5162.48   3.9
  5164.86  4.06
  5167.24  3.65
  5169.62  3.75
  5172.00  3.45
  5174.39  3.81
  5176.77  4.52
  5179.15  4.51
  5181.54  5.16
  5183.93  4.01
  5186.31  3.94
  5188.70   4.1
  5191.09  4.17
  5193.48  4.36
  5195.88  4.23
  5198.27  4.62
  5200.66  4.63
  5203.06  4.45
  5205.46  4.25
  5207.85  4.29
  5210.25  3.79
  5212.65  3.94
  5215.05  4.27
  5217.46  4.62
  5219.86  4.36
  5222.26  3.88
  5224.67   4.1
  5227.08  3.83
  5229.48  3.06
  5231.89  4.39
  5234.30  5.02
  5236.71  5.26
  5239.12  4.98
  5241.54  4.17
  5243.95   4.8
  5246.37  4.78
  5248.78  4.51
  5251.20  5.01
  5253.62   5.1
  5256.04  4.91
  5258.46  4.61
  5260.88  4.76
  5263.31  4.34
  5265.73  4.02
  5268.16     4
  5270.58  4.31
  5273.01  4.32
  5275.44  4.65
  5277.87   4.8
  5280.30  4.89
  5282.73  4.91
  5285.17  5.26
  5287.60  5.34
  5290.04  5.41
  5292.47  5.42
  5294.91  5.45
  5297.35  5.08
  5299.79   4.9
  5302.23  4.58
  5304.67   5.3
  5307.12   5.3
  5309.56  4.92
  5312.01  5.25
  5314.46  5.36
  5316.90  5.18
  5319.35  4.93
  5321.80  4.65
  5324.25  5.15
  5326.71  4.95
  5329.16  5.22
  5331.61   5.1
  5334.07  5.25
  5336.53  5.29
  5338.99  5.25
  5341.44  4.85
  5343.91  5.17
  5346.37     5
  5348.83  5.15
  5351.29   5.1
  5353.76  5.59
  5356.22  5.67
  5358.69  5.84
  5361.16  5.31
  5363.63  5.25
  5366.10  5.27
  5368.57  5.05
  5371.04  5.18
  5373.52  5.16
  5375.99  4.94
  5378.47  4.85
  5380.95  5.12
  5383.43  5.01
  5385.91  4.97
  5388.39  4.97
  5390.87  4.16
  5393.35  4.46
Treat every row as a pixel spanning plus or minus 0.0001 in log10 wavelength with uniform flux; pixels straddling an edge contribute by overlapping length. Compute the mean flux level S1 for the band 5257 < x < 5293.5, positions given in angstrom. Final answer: 4.73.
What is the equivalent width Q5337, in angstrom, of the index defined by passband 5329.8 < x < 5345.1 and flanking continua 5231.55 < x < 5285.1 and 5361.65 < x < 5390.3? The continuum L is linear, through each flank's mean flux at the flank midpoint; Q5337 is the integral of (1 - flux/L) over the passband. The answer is -0.69 angstrom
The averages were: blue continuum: 4.68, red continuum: 5.05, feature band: 5.15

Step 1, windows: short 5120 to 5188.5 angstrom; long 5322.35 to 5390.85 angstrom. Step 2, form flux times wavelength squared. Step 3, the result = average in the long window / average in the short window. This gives 1.36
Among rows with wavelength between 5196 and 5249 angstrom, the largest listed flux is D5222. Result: 5.26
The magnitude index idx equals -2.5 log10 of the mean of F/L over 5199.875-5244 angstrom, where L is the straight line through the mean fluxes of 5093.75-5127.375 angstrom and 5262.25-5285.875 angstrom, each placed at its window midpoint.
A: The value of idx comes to 0.057 mag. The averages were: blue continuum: 4.53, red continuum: 4.54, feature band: 4.31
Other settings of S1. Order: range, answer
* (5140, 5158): 3.96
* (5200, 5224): 4.24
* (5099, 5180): 4.19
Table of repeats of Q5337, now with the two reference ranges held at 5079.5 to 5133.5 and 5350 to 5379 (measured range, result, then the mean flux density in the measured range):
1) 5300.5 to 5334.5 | 0.4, 5.07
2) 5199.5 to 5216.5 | 2.0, 4.23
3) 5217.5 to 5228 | 1.6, 4.11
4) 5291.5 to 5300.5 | -0.3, 5.22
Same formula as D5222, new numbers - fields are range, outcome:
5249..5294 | 5.42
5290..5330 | 5.45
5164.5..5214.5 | 5.16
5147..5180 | 4.67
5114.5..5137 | 4.79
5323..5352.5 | 5.29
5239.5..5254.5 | 5.1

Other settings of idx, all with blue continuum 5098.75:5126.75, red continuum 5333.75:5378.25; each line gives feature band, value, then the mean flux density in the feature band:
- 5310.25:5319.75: -0.01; 5.19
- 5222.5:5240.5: 0.13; 4.35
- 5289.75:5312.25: -0.01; 5.15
